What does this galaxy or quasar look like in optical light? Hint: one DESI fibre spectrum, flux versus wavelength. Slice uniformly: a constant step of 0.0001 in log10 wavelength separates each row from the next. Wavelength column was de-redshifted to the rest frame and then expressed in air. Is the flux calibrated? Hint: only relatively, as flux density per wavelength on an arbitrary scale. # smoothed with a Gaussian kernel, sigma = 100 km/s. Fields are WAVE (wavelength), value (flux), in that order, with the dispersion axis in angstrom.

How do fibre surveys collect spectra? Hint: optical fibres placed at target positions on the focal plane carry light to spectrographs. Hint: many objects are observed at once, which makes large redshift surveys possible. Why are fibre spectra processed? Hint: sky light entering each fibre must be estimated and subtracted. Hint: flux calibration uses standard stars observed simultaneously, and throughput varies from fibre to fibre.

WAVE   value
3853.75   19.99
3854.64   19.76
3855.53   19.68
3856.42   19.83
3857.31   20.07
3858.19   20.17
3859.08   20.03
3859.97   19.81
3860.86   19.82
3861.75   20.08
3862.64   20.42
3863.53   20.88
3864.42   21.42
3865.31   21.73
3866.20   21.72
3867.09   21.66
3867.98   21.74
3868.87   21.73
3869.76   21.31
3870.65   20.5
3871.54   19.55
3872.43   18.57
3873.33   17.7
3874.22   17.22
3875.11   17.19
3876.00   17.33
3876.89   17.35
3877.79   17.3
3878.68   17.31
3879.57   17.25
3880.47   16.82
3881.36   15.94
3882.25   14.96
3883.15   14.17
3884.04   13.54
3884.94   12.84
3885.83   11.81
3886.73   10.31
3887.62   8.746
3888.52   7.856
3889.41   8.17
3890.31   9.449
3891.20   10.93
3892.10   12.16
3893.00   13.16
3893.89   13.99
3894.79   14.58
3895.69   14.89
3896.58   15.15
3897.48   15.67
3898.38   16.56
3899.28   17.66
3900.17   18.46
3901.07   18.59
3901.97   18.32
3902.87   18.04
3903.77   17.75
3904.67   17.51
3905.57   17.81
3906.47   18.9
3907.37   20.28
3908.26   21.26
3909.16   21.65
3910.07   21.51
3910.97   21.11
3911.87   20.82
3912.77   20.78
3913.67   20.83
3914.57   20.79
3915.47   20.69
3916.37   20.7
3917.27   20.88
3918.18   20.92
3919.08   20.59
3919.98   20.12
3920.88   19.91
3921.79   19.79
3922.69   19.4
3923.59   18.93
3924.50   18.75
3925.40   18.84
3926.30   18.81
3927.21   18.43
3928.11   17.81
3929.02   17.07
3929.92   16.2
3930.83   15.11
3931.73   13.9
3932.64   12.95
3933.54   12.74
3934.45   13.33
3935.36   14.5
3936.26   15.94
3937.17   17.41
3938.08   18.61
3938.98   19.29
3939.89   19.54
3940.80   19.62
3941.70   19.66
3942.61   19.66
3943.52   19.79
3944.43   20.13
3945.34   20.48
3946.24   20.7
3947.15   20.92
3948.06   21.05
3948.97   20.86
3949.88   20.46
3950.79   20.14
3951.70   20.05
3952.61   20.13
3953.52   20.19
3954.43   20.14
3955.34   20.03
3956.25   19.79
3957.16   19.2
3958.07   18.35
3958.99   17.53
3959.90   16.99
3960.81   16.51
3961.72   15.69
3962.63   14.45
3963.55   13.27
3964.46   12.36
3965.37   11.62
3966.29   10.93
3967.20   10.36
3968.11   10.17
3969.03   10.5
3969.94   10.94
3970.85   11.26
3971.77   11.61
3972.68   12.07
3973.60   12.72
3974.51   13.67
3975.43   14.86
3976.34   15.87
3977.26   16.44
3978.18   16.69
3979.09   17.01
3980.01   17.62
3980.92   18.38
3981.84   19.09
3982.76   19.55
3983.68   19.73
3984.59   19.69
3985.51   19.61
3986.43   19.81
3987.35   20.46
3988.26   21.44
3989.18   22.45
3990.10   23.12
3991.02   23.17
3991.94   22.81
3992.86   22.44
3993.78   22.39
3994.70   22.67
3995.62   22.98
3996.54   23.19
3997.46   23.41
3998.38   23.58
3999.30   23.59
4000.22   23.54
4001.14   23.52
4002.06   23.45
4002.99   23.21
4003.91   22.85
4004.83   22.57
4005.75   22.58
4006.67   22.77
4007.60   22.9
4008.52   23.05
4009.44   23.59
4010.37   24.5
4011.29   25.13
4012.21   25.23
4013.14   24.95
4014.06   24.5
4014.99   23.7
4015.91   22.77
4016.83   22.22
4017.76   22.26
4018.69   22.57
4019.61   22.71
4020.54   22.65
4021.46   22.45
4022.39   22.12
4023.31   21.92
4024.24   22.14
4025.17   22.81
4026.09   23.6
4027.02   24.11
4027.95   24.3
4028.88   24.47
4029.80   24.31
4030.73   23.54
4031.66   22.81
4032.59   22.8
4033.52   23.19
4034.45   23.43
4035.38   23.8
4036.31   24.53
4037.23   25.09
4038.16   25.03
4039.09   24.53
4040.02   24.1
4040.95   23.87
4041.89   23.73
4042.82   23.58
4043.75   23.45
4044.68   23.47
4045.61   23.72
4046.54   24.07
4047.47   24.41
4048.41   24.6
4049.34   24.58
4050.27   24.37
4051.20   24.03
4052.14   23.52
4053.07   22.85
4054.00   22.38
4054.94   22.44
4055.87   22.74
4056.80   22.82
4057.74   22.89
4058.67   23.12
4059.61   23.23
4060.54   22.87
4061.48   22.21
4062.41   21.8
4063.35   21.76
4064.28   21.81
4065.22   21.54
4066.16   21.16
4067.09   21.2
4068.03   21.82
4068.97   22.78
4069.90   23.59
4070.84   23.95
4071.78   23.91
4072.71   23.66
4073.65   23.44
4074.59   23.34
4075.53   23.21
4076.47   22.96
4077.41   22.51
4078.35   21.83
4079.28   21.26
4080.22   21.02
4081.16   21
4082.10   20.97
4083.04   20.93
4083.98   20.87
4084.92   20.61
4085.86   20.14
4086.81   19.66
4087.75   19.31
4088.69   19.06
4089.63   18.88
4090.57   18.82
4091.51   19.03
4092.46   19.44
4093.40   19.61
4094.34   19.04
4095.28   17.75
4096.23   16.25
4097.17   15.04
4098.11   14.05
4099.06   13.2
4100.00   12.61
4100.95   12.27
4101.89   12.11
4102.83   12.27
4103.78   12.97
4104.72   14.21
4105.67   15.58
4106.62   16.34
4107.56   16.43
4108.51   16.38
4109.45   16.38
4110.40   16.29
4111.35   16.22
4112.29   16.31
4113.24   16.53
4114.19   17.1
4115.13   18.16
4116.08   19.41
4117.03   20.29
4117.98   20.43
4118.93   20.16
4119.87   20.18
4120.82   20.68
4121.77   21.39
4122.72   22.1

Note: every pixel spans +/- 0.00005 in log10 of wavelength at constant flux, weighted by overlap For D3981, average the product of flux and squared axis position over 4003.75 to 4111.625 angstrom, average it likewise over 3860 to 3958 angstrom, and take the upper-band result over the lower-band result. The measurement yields 1.28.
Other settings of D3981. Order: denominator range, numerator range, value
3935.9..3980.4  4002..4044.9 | 1.45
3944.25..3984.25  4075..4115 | 1.14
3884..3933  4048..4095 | 1.40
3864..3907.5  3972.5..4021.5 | 1.38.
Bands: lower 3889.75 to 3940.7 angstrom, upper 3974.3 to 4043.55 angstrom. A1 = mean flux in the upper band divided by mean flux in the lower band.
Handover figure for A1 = 1.26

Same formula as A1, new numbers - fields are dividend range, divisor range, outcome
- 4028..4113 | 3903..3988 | 1.18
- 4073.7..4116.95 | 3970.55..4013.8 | 0.87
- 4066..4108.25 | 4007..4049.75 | 0.81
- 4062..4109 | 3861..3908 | 1.15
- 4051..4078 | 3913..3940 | 1.26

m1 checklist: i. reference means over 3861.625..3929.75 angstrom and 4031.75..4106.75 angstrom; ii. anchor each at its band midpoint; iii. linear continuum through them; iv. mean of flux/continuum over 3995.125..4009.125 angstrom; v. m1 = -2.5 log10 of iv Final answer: -0.17 mag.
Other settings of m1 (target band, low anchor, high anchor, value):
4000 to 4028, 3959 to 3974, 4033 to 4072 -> -0.25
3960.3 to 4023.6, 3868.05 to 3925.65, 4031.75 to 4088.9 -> 0.05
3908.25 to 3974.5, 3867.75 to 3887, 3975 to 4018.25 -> 0.10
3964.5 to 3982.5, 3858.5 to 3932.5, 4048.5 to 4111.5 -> 0.33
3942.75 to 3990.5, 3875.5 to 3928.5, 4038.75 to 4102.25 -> 0.08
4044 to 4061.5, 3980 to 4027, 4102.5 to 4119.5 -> -0.18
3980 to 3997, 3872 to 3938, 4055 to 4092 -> -0.10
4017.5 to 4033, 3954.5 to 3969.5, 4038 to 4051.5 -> -0.05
